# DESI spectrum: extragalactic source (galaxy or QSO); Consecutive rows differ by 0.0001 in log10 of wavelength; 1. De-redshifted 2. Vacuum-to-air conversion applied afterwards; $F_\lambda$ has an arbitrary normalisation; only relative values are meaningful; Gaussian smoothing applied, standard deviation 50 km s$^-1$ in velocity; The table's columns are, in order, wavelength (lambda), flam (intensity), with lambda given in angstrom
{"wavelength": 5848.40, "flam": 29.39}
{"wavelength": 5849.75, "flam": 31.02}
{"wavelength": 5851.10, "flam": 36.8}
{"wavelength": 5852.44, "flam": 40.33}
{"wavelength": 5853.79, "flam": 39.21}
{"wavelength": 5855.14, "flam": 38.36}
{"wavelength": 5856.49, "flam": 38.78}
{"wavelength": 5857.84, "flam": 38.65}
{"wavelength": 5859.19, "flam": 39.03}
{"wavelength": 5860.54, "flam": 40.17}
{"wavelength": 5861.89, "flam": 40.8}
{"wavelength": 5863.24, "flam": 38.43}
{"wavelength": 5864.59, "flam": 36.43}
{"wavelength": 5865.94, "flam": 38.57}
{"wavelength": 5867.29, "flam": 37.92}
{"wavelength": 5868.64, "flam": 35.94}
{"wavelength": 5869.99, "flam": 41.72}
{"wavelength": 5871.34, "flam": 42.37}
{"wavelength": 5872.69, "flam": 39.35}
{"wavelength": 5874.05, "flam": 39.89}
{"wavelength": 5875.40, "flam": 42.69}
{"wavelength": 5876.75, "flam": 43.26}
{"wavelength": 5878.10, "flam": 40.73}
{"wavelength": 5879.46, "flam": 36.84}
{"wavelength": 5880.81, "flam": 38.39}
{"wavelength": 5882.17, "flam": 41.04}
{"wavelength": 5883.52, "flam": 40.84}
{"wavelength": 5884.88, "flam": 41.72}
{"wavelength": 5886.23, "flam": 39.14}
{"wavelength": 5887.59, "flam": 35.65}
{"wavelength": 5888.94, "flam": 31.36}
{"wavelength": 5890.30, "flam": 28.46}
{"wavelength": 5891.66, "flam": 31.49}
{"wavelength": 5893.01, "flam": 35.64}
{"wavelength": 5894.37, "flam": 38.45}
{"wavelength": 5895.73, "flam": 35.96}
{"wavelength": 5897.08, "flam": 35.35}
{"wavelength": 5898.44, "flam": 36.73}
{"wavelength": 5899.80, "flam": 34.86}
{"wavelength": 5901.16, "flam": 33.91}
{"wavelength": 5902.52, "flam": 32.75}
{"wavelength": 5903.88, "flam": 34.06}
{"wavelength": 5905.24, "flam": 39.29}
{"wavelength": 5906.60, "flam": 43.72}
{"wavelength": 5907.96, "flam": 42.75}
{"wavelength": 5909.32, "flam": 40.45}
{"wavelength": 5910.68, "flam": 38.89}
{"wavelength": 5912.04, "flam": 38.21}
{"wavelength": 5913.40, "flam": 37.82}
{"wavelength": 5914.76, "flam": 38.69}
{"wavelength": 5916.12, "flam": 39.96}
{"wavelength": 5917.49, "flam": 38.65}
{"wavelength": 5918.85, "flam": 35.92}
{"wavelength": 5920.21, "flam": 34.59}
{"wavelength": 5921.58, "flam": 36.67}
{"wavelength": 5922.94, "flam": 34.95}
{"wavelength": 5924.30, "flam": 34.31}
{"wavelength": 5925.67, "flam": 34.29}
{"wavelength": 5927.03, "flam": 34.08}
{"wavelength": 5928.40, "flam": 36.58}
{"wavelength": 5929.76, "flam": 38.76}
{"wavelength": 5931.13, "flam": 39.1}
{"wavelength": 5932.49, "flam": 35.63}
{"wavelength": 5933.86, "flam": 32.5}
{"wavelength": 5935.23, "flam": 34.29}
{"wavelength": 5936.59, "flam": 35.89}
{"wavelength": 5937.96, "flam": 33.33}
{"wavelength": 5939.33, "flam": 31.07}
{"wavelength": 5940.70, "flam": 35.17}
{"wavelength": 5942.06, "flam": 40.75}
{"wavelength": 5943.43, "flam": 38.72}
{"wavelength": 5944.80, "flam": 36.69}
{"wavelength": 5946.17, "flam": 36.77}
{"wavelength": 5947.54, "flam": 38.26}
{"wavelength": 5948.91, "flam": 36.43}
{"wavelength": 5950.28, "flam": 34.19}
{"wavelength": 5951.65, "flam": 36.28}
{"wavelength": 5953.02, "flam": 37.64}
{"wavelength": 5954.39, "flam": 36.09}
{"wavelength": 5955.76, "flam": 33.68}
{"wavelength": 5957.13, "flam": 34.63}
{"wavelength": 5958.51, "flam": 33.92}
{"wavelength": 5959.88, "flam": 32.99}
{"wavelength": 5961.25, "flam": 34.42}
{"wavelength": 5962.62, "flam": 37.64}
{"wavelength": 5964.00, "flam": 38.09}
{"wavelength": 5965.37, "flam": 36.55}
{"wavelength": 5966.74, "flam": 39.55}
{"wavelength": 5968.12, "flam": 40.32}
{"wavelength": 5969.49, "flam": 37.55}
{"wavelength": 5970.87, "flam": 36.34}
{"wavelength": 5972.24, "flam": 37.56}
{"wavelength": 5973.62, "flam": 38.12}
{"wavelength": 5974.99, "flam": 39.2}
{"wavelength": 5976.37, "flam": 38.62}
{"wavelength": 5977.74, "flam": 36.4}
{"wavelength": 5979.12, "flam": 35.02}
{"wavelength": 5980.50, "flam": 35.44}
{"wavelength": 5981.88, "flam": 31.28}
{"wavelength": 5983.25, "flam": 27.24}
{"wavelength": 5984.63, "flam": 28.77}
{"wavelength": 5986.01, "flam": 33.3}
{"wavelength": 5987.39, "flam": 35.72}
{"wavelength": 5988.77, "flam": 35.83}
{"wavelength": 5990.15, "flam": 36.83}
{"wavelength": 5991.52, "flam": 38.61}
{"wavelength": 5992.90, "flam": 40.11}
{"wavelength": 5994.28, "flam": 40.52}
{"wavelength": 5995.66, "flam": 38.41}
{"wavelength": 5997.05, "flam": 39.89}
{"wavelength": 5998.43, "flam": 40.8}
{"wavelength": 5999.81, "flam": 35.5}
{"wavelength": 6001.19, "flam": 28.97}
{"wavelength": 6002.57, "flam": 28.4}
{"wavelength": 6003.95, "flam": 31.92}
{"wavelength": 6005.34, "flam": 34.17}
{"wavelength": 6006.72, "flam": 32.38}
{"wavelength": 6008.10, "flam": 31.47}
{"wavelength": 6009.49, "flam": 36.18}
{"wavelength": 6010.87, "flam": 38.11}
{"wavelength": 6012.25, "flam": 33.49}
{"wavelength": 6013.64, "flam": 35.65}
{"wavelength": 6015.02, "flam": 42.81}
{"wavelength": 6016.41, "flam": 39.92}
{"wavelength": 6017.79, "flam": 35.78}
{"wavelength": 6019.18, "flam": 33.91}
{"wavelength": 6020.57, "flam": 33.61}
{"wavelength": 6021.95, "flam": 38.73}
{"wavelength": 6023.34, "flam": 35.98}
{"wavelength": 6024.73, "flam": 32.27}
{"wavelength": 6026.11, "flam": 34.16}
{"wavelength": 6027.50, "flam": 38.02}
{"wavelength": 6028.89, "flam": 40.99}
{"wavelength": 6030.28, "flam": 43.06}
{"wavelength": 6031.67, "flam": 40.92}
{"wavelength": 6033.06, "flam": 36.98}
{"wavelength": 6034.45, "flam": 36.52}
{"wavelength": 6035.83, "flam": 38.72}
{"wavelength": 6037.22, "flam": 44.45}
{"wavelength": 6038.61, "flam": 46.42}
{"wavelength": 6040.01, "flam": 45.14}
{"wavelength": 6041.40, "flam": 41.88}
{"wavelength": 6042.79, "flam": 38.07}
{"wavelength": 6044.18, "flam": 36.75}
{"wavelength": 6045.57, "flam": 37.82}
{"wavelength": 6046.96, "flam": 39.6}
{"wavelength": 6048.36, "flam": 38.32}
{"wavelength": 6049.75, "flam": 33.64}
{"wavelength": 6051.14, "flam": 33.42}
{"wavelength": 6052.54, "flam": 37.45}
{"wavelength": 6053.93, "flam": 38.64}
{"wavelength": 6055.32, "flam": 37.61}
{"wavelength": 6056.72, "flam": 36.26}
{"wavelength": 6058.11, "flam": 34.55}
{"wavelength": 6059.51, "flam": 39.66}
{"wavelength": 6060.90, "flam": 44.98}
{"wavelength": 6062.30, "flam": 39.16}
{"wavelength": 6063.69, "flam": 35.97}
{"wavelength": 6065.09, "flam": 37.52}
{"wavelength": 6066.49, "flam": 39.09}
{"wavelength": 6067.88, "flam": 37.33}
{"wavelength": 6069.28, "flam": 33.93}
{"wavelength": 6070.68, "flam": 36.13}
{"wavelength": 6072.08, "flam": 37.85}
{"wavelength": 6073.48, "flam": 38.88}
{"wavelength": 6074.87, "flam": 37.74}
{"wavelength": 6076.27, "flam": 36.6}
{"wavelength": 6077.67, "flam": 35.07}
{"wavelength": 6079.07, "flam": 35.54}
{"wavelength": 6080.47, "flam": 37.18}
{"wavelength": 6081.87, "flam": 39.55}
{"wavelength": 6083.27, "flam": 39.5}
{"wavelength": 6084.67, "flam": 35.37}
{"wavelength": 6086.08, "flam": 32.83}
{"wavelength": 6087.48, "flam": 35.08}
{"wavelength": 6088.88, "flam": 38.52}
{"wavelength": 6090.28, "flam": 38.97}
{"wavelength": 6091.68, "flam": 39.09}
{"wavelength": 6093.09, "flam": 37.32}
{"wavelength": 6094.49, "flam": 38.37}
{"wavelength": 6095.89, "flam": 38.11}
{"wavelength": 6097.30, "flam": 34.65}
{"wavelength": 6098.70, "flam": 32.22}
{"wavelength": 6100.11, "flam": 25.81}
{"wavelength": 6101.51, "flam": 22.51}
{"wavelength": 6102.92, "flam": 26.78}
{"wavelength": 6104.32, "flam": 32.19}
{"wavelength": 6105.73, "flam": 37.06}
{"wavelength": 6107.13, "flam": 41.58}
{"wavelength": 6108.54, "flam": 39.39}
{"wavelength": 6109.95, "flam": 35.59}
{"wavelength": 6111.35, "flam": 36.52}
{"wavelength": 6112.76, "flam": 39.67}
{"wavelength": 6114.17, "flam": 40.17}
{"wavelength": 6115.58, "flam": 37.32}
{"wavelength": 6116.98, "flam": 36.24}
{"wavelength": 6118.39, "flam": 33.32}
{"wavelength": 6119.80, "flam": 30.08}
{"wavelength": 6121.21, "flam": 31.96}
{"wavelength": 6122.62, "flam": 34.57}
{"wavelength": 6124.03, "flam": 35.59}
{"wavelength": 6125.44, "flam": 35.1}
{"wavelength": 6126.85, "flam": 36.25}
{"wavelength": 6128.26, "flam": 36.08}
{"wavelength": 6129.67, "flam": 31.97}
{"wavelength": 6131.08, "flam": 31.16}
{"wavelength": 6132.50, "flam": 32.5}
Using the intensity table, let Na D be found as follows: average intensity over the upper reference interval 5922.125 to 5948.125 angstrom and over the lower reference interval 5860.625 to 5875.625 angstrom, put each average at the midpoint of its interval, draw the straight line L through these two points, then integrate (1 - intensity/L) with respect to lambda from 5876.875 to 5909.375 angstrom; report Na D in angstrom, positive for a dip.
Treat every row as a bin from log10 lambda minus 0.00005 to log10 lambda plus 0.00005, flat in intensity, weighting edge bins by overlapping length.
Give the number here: 0.8 angstrom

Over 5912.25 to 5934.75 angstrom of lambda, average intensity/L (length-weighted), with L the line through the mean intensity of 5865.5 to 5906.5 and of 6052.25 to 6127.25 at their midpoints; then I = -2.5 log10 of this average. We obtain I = 0.026 mag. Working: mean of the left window 37.6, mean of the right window 36.2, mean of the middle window 36.4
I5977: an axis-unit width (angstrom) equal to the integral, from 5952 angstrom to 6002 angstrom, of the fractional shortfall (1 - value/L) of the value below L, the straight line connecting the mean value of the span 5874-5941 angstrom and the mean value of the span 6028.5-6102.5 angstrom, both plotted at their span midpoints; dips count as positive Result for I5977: 1.3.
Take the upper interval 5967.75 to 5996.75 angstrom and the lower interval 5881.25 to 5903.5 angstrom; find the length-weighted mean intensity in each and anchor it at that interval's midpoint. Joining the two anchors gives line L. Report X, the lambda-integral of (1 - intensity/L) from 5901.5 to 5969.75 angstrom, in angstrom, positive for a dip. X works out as -1.2 angstrom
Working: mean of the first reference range 35.8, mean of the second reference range 36.2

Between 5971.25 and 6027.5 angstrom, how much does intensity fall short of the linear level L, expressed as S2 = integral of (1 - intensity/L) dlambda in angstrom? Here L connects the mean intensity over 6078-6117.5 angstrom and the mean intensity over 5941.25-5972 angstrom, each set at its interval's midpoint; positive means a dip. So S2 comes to 1.4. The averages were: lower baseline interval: 36.7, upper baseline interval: 35.8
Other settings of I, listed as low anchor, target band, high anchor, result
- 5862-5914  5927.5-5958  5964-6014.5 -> 0.02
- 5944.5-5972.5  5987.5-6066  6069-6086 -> -0.02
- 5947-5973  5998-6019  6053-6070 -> 0.07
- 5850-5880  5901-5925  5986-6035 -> 0.02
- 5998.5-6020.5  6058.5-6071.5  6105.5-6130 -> -0.08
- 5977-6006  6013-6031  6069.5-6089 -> -0.05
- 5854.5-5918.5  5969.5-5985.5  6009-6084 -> 0.09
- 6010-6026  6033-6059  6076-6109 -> -0.08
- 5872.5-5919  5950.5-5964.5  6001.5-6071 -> 0.06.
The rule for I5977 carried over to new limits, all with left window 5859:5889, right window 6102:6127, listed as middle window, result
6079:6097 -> -0.8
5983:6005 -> 1.3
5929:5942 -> 1.0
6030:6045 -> -1.7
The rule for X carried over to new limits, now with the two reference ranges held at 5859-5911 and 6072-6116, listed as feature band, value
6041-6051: -0.32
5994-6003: 0.21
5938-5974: 0.88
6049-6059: 0.10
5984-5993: 0.41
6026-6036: -0.63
